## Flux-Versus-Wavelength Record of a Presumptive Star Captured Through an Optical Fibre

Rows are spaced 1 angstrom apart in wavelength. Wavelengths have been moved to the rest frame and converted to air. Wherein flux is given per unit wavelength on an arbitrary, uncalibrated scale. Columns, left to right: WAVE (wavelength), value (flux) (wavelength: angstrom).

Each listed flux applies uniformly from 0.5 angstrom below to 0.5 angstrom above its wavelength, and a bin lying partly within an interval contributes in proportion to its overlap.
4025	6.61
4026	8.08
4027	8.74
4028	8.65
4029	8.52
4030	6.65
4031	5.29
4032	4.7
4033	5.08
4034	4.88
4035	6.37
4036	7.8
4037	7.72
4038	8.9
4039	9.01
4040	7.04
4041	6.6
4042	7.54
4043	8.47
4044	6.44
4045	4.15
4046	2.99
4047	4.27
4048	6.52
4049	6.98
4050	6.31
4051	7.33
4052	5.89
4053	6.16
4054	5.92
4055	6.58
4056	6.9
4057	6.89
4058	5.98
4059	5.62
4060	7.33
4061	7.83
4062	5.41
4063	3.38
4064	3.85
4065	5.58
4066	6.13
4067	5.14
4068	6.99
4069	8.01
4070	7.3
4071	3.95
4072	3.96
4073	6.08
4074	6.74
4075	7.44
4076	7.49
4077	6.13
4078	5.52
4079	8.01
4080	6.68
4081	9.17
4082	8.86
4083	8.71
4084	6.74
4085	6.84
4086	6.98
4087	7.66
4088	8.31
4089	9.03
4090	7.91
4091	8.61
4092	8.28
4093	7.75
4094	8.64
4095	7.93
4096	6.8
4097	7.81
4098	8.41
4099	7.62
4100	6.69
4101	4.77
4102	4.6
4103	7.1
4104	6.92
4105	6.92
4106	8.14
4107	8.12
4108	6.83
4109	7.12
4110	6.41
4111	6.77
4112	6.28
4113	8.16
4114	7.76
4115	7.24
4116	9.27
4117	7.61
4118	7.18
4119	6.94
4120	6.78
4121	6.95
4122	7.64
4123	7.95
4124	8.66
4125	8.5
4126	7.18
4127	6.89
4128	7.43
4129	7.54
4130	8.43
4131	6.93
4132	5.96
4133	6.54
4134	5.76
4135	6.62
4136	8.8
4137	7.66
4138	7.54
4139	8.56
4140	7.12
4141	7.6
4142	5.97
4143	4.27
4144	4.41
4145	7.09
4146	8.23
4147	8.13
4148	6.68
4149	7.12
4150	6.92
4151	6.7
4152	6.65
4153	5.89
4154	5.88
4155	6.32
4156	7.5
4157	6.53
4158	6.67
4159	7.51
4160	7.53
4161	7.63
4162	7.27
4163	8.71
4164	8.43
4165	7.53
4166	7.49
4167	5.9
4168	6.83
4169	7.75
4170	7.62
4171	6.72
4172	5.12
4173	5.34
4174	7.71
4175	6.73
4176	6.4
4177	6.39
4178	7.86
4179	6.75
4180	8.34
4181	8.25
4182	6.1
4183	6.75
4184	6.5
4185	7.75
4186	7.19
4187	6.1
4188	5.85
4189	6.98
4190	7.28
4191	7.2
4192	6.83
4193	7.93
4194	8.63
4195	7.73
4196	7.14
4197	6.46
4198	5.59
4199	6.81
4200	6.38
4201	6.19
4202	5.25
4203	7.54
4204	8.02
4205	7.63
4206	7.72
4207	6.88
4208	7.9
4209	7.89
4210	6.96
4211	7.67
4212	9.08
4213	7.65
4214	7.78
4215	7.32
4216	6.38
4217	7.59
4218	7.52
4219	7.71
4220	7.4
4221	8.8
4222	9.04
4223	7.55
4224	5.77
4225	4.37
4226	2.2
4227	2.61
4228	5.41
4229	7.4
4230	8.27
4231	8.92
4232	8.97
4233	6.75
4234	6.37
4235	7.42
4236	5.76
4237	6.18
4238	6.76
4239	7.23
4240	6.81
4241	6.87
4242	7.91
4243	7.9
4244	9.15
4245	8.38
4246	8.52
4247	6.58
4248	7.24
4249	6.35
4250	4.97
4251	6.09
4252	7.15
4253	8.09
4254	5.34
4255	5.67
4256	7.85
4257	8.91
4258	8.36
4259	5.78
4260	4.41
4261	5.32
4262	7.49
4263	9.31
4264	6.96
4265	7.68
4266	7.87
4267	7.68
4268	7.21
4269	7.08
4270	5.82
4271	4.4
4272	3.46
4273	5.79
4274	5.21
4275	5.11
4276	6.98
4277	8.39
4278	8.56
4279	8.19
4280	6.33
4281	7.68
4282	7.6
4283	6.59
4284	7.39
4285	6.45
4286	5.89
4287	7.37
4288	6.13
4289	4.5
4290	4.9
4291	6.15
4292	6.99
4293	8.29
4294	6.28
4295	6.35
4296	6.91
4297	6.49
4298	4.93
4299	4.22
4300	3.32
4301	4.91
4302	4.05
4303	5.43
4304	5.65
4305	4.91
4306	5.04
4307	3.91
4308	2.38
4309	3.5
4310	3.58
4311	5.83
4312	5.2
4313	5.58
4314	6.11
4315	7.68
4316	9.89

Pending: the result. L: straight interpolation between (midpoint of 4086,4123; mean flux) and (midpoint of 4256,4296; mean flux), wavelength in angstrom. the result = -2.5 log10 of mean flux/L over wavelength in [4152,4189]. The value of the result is 0.03 mag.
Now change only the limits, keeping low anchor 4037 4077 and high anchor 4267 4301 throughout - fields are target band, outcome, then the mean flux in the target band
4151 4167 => -0.134 mag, 7.11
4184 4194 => -0.128 mag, 7.07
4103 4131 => -0.183 mag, 7.45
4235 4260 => -0.123 mag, 7.03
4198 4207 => -0.096 mag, 6.86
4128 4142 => -0.157 mag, 7.27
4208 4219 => -0.208 mag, 7.6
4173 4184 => -0.120 mag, 7.02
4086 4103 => -0.193 mag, 7.52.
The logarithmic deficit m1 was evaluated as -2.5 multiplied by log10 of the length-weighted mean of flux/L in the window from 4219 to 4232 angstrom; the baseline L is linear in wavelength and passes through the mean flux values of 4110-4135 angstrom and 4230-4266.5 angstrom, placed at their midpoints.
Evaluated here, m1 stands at 0.09 mag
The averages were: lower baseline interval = 7.31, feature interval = 6.62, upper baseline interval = 7.16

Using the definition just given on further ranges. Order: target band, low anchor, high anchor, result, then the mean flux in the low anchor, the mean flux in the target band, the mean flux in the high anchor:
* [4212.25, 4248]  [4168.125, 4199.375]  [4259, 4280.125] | -0.05 mag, 6.96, 7.08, 6.62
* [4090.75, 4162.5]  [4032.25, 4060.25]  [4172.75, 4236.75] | -0.07 mag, 6.46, 7.17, 7.01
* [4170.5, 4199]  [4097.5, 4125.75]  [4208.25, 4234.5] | 0.03 mag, 7.26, 6.91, 7.06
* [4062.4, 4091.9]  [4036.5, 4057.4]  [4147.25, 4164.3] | -0.01 mag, 6.6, 6.82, 7.05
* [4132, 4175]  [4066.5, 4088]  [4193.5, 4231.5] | 0.01 mag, 6.91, 6.94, 7.03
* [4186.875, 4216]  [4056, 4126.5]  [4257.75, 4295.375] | -0.06 mag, 7.06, 7.19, 6.62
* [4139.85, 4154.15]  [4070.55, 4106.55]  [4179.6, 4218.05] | 0.10 mag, 7.21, 6.58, 7.19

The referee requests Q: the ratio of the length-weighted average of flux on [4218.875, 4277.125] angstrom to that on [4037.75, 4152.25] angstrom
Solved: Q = 0.98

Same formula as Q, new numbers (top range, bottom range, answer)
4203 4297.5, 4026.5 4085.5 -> 1.06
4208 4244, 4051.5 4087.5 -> 1.09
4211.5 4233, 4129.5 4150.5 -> 1.01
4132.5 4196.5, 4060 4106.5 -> 1.01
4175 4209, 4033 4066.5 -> 1.12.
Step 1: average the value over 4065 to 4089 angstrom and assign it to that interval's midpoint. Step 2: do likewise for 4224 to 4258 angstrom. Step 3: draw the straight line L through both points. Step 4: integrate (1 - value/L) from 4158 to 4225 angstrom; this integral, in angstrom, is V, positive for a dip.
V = -3.4 angstrom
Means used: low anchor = 6.92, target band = 7.19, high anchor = 6.81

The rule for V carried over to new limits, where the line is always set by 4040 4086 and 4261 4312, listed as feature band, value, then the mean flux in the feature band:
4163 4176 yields -1.6 angstrom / 6.98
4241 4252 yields -2.1 angstrom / 7.28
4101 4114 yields -1.2 angstrom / 6.89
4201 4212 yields -2.1 angstrom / 7.37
